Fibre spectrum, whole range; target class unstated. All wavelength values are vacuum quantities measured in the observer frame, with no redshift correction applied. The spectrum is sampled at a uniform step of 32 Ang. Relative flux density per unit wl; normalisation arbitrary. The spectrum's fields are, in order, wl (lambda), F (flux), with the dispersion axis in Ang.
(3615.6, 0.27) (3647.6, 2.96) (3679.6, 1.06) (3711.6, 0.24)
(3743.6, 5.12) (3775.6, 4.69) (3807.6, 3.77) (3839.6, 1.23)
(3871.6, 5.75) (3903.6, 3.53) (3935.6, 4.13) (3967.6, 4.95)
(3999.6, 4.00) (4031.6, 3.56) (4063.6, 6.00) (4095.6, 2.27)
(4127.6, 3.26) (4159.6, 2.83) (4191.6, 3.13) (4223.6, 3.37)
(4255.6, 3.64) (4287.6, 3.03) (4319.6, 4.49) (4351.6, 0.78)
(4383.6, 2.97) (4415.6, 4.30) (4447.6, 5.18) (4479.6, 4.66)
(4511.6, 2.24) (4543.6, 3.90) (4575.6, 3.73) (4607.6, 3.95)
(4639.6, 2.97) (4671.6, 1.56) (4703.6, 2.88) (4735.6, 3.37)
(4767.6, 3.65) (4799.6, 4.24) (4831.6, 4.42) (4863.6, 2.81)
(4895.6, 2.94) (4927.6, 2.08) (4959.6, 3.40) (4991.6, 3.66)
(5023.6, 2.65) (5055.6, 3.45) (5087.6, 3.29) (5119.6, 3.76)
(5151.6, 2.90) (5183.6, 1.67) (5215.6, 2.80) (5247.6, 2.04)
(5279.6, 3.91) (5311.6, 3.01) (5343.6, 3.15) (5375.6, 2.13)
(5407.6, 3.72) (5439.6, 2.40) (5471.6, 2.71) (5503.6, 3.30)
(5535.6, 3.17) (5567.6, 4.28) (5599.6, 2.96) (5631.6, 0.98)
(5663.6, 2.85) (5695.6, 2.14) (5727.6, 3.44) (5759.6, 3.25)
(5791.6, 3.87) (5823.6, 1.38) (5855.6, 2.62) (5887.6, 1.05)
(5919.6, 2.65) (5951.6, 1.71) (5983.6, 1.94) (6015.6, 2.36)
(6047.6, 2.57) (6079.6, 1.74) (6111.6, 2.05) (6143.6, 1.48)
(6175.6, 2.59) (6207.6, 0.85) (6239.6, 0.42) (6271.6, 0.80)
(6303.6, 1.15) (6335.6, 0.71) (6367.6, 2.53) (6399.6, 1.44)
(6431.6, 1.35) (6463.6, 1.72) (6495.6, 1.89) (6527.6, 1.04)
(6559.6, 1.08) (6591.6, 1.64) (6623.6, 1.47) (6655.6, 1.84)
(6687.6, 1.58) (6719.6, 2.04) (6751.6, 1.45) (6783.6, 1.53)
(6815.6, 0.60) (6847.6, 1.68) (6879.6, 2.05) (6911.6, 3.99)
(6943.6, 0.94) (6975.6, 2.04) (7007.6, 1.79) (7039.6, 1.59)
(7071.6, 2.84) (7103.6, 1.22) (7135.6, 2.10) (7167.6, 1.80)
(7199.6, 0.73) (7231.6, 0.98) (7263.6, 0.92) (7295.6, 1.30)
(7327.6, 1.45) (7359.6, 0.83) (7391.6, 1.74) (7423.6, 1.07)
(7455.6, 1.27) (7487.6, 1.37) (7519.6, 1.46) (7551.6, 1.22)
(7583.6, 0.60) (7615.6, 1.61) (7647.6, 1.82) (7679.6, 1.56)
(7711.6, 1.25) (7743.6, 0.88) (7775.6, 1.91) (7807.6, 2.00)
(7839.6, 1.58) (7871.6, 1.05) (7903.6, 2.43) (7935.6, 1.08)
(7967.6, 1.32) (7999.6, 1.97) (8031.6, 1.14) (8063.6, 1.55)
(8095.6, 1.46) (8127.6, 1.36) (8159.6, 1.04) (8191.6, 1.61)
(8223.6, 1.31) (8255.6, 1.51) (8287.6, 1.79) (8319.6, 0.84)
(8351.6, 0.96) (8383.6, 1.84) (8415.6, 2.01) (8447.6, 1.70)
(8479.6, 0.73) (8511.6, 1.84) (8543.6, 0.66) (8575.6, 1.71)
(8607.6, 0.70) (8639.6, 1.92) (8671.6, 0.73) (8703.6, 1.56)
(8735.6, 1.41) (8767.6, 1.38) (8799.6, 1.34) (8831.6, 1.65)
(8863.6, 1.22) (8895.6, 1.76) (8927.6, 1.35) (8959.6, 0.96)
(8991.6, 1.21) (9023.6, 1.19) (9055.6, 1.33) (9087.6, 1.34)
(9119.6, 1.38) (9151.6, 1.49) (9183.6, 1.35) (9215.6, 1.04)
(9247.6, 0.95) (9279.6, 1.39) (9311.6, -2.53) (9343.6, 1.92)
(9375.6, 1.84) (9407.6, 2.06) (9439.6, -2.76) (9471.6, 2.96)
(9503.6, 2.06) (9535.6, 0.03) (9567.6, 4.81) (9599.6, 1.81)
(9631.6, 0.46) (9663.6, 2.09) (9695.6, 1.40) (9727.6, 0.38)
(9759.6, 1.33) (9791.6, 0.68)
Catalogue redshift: 0.05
